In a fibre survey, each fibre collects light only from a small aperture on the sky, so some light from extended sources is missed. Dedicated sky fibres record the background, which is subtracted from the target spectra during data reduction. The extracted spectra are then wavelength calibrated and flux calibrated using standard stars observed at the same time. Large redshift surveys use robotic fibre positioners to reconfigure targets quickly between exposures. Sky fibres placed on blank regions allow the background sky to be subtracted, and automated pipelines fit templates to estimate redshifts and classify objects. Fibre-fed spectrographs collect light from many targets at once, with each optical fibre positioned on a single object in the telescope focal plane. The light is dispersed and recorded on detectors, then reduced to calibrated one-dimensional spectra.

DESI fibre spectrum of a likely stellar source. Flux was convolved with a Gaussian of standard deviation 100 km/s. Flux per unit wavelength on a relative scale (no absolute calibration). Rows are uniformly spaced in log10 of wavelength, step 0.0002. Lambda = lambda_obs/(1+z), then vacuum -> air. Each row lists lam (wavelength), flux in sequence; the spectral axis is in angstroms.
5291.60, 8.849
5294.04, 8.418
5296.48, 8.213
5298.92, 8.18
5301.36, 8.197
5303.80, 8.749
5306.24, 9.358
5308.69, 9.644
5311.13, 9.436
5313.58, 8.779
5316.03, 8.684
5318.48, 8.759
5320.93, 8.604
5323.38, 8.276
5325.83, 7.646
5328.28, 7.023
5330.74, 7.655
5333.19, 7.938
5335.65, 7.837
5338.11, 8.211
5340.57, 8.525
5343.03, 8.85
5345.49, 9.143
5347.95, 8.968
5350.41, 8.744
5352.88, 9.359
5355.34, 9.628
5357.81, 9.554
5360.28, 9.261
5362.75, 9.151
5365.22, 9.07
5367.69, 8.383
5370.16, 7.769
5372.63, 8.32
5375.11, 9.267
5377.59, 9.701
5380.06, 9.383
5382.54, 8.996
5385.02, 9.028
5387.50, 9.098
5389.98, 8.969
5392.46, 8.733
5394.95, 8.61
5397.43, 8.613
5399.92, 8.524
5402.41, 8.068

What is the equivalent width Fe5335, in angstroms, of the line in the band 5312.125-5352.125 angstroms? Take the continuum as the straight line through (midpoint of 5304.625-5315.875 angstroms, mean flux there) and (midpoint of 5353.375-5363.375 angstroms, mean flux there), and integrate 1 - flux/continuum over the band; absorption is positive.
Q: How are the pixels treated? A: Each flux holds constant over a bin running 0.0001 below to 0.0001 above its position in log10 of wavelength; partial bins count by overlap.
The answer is 4.0 angstroms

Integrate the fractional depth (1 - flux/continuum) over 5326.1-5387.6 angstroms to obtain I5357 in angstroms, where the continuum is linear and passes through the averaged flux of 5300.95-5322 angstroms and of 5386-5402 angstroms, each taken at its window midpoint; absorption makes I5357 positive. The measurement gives 0.61 angstroms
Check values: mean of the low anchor 8.94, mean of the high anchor 8.72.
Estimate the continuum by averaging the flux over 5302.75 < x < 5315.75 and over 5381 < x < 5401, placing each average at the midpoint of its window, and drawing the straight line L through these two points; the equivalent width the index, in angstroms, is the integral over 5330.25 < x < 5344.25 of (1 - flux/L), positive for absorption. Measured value 1.3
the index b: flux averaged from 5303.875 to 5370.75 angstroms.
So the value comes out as 8.69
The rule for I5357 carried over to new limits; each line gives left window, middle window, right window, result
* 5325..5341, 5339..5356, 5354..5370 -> -1.11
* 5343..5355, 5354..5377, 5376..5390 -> 0.48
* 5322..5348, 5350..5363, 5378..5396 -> -1.25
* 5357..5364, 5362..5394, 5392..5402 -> 0.12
